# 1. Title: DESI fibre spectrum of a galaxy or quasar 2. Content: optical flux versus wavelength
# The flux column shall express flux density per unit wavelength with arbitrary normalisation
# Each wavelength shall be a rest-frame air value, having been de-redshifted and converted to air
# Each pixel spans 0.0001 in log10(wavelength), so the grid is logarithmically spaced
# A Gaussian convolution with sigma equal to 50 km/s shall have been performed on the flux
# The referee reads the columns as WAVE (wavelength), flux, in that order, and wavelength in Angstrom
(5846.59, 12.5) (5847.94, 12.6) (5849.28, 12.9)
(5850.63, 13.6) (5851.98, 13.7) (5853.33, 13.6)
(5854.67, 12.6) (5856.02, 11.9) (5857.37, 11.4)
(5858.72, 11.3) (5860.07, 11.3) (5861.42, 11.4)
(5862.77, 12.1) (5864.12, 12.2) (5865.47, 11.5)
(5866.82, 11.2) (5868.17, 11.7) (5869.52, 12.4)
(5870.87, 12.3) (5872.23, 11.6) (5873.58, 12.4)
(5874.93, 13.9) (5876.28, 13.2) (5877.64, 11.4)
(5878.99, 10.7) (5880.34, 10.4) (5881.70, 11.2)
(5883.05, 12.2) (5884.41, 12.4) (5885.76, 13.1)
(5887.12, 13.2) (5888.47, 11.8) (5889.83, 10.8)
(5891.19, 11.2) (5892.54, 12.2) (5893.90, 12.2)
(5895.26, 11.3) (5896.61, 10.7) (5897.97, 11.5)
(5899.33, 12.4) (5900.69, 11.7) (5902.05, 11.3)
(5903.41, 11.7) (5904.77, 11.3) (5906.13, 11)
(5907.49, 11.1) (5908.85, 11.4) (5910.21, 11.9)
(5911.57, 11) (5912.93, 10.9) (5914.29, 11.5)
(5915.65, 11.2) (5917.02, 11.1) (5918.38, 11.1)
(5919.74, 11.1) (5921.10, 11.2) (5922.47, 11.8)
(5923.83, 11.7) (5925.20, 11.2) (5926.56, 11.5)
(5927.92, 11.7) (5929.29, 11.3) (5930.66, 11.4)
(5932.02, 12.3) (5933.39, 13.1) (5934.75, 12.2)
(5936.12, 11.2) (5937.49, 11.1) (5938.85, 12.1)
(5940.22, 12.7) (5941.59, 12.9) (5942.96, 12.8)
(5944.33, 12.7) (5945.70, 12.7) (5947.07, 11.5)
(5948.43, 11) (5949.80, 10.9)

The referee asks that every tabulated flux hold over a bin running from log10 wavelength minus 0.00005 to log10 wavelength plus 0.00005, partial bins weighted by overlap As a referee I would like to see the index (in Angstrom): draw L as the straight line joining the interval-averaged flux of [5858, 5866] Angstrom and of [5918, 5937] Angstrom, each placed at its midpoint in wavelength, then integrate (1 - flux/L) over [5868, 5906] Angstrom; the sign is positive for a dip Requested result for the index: -0.7 Angstrom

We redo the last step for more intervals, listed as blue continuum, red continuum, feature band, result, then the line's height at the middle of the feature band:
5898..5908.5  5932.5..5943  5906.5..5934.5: 0.90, 11.9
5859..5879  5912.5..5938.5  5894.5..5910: 0.39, 11.7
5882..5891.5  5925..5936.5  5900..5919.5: 1.06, 11.9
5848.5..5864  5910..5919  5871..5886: -0.14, 11.9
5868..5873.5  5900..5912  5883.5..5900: -0.34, 11.7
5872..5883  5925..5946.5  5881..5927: 1.60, 12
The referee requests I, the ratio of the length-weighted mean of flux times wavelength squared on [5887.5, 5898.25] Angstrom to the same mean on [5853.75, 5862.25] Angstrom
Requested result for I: 0.99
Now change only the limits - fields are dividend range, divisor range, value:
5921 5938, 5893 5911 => 1.03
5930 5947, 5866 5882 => 1.05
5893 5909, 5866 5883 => 0.97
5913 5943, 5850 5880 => 0.98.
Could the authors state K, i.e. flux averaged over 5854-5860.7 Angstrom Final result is 11.7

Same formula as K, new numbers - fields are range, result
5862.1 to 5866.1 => 11.9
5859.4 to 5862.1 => 11.3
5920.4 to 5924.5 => 11.6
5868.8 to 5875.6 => 12.5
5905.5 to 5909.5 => 11.2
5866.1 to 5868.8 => 11.5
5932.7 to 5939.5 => 11.9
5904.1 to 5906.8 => 11.1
